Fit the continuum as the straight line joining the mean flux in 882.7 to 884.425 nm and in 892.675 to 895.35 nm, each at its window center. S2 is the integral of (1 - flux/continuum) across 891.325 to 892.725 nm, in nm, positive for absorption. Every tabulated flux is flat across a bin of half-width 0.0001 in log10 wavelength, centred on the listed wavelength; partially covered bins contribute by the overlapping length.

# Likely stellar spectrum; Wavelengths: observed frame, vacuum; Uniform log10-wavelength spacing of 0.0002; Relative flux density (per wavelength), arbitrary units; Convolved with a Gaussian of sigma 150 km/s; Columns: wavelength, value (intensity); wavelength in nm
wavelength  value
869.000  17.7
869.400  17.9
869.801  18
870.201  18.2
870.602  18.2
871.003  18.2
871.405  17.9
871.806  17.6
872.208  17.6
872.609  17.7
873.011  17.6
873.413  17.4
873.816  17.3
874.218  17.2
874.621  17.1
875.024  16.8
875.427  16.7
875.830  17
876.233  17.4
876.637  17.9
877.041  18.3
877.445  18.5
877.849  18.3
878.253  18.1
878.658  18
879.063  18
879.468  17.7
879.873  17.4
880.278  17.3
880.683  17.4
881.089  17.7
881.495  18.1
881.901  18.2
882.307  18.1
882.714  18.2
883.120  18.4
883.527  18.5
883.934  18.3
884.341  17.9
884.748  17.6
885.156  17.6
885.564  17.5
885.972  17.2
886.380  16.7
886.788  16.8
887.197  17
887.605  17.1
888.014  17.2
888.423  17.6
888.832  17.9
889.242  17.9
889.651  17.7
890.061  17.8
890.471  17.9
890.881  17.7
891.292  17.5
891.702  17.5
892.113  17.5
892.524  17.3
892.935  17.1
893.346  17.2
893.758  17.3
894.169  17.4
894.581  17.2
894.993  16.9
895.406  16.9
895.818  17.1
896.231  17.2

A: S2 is 0.00 nm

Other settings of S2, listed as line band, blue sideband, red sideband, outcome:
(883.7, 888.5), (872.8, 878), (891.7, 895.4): -0.010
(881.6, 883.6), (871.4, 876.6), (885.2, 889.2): -0.112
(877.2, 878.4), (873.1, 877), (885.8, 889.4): -0.073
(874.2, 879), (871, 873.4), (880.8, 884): 0.071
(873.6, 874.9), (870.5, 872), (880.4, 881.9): 0.052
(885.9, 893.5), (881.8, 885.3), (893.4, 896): 0.068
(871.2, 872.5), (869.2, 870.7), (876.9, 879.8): 0.027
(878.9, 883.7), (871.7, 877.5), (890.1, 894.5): -0.128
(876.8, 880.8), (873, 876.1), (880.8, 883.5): -0.054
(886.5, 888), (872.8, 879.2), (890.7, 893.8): 0.040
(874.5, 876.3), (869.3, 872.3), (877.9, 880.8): 0.088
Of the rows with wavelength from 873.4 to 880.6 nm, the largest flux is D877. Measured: 18.5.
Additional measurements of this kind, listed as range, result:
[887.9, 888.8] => 17.6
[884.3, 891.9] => 17.9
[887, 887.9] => 17.1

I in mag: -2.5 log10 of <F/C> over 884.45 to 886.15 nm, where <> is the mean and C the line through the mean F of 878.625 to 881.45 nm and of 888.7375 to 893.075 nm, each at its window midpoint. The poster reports 0.01 mag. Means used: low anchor 17.6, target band 17.5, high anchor 17.6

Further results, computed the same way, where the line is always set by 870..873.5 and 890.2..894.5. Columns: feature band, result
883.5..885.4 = -0.020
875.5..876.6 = 0.031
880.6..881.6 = -0.004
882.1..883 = -0.033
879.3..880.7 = 0.013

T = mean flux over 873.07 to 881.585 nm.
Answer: 17.6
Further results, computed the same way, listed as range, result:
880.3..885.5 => 18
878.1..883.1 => 17.9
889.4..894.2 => 17.5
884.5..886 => 17.5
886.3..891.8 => 17.5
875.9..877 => 17.7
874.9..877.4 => 17.4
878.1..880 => 17.8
